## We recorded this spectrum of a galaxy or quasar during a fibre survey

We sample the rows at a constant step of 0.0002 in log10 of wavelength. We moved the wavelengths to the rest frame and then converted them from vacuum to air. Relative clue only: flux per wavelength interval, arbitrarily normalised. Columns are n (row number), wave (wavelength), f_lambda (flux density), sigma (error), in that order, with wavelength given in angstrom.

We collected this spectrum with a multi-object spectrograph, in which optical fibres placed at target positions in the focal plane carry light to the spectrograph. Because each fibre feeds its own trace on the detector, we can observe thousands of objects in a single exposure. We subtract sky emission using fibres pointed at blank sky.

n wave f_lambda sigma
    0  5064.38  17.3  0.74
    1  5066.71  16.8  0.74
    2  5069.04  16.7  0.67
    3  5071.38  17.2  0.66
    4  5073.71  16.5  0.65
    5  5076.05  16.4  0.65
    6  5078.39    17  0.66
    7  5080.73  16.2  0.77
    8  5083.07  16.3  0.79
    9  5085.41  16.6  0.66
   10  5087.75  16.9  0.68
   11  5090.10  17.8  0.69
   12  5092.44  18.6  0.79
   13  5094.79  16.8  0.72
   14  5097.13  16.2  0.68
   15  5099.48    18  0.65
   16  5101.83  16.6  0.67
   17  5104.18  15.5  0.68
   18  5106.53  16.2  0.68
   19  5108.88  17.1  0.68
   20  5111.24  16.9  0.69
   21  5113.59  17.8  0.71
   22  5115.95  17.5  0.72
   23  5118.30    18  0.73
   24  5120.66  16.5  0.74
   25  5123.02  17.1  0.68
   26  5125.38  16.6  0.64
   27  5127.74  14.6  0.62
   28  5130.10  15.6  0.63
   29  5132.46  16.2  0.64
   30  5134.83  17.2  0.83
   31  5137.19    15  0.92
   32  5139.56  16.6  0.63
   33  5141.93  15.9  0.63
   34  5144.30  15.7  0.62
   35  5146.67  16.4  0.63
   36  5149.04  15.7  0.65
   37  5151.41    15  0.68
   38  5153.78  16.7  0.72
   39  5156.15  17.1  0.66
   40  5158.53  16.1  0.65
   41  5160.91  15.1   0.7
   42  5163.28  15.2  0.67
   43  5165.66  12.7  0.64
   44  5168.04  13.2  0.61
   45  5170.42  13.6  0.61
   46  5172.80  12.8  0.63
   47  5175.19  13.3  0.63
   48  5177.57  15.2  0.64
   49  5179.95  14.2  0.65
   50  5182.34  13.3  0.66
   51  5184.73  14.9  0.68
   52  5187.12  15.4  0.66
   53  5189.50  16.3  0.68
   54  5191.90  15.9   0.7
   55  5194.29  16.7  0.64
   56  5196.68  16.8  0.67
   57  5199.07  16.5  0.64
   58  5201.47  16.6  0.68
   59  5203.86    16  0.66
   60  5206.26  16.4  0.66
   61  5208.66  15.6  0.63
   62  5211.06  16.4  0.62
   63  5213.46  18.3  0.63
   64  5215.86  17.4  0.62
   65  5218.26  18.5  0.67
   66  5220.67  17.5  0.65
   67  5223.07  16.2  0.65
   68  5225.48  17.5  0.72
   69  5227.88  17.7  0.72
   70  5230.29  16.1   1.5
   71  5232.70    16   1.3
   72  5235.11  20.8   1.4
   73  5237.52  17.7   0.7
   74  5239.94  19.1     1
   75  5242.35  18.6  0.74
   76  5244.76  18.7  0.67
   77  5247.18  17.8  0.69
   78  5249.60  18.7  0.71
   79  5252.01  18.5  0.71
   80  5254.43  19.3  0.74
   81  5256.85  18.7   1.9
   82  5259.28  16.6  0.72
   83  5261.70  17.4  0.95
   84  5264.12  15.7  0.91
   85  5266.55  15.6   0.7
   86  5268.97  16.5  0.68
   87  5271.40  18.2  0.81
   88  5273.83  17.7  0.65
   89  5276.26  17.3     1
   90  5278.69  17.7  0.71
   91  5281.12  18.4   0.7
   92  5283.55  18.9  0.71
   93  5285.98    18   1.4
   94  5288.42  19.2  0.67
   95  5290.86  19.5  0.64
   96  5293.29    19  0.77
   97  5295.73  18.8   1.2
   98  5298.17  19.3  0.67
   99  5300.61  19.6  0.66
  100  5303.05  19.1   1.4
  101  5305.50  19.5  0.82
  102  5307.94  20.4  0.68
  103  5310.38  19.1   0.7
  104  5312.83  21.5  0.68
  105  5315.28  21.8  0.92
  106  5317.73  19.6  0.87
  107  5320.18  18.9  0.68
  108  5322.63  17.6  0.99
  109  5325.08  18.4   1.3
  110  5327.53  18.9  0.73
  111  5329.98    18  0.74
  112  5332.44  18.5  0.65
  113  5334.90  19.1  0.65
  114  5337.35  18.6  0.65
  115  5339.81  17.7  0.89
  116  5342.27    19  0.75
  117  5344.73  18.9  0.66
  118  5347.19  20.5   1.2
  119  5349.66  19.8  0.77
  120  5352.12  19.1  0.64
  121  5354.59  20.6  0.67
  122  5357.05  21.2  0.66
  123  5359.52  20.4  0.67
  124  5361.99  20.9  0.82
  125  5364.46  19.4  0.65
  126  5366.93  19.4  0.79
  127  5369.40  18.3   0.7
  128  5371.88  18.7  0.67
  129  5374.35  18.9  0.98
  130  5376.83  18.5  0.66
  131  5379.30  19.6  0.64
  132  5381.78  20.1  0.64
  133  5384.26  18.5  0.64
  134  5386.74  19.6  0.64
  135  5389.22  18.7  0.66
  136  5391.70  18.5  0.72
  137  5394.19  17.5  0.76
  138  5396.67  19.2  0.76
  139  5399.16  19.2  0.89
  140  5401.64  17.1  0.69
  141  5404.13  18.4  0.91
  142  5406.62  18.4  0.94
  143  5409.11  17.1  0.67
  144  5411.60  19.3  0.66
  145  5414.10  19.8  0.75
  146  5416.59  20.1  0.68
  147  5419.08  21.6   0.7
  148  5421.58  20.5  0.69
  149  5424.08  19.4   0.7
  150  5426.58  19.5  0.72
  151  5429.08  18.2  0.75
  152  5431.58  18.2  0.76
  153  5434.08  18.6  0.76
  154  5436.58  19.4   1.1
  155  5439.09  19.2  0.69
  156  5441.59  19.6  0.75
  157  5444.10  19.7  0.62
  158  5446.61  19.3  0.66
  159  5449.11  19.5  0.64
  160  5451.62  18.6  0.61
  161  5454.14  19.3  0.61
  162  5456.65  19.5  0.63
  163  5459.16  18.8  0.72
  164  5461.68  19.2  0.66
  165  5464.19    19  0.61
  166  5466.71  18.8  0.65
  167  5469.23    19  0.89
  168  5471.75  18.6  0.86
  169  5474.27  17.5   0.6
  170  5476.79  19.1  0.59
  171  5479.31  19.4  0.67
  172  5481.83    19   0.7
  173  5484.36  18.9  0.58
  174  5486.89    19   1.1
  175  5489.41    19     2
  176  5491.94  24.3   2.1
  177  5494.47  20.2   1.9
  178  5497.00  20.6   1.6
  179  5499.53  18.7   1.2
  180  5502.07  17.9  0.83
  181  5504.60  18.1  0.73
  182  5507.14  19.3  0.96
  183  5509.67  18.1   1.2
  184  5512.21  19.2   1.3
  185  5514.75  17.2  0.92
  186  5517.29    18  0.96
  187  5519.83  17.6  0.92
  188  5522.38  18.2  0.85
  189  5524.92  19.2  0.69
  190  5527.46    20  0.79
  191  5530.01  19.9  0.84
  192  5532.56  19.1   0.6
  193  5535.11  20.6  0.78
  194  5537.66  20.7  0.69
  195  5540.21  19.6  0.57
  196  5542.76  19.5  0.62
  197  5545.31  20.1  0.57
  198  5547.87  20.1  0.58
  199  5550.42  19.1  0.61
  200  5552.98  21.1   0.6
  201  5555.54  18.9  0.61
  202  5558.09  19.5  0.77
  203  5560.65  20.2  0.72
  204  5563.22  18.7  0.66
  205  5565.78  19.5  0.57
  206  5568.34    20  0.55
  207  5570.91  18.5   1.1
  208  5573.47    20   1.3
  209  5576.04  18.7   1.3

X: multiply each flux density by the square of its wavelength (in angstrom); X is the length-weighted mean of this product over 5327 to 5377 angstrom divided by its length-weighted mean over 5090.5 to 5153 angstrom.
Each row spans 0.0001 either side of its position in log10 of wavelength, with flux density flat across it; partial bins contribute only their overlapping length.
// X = 1.27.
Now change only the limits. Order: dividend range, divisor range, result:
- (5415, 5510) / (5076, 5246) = 1.32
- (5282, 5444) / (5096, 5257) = 1.25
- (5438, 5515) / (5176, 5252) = 1.25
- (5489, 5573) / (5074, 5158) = 1.37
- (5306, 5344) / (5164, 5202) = 1.36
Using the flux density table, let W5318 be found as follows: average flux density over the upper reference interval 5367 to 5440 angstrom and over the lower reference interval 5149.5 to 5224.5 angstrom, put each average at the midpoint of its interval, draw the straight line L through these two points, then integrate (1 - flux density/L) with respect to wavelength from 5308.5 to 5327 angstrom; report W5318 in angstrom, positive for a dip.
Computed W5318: -2.0 angstrom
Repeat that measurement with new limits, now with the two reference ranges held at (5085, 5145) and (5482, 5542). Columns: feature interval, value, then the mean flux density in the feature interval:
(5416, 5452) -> -1.29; 19.4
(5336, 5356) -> -1.21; 19.3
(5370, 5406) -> -0.53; 18.7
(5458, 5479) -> 0.23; 18.8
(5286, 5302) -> -1.16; 19.1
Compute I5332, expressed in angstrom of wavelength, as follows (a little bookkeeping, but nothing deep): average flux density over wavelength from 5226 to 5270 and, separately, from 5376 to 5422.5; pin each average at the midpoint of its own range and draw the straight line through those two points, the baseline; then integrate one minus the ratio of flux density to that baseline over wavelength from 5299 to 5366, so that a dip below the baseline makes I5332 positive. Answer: -3.7 angstrom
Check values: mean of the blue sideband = 17.8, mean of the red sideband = 19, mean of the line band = 19.5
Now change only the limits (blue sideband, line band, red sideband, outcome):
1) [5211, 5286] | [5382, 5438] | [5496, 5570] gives -1.09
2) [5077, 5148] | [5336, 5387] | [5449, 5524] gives -3.40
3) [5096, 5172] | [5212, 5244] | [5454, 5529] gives -1.87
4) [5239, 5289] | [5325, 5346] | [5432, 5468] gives -0.22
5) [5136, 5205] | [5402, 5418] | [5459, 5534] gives -0.65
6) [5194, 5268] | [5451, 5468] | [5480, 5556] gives -0.06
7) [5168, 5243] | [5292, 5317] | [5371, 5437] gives -3.07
